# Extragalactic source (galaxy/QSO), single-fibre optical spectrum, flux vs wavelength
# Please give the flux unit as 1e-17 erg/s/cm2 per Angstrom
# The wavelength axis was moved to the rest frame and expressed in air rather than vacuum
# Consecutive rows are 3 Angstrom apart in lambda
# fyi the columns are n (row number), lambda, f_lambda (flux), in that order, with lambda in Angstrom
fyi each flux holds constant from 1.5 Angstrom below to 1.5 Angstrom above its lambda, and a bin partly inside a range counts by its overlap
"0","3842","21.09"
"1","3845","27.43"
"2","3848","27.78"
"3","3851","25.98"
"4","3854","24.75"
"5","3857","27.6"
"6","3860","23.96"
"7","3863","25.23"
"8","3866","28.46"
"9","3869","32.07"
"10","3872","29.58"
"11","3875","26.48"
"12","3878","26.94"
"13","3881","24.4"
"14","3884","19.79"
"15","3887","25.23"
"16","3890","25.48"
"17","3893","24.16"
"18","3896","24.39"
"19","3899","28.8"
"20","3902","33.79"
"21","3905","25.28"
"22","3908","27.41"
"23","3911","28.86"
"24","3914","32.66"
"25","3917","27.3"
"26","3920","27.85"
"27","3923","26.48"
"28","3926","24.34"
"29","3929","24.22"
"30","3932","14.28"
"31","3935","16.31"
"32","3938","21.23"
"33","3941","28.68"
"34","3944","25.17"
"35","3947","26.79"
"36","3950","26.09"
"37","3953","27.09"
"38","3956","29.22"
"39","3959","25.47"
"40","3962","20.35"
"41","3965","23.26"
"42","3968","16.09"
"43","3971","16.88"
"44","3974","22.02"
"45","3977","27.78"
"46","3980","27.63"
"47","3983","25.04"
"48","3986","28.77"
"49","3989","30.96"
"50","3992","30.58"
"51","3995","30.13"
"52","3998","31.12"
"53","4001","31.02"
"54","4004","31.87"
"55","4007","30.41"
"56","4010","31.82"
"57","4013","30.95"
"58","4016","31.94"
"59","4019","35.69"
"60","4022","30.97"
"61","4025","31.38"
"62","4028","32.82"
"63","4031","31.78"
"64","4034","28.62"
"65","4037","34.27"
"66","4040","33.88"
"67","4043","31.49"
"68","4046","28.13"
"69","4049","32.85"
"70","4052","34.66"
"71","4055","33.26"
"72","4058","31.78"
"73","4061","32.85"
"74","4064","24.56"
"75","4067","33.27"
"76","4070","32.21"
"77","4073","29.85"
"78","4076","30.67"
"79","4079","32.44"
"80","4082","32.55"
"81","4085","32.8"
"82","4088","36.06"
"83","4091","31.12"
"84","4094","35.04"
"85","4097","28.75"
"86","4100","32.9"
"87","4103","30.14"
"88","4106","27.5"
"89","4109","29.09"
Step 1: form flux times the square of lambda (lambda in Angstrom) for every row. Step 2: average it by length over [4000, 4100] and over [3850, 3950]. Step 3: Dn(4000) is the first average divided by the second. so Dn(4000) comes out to 1.33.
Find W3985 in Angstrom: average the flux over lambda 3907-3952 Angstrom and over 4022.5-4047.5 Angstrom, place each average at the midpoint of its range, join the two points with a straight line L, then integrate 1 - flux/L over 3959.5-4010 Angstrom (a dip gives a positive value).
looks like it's 3.5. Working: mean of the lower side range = 25.2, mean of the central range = 26.6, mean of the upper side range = 31.5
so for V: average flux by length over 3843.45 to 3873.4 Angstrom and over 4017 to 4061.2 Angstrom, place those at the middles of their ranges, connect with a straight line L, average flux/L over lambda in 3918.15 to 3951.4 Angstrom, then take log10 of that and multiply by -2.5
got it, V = 0.23 mag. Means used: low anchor 27.3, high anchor 32.3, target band 23.8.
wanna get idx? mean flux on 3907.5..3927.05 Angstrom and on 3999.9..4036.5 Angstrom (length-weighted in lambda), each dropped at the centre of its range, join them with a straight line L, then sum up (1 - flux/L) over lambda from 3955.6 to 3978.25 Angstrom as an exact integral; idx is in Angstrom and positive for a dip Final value 5.7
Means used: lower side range 27.9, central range 22.3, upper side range 31.7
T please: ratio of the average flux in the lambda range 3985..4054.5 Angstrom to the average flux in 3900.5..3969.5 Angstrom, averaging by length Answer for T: 1.3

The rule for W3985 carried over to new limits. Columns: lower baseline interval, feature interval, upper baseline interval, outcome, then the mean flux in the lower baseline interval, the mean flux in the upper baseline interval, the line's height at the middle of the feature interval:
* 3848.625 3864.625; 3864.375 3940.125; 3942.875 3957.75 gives 1.1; 25.7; 26.9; 26.3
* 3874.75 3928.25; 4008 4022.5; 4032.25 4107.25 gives -1.1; 26.6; 31.7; 30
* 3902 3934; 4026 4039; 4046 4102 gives -0.7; 26.1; 32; 30.4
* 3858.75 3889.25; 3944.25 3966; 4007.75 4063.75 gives 2.7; 26.2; 32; 29.1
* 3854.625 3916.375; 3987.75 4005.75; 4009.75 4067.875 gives -0.3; 27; 31.8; 30.5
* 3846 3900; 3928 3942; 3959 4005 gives 3.0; 26.2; 26.1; 26.2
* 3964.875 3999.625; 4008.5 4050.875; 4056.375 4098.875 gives -4.6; 26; 31.7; 28.8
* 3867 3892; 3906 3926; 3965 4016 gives -1.0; 26.2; 27.7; 26.7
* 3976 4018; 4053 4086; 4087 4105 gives 0.1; 30.1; 32.1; 31.6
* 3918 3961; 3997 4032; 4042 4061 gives -2.6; 24.5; 32.1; 29.6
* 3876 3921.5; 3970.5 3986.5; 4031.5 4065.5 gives 2.4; 26.8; 31.5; 29.3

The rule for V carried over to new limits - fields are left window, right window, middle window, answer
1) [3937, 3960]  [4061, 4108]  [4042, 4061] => -0.069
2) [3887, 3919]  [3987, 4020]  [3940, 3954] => 0.102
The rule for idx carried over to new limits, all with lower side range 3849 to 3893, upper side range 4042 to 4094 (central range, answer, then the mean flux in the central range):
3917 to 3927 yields 0.40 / 26.5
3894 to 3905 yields -0.54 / 28.3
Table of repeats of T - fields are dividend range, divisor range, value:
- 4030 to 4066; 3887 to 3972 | 1.26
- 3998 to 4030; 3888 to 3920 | 1.15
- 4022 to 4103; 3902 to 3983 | 1.29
